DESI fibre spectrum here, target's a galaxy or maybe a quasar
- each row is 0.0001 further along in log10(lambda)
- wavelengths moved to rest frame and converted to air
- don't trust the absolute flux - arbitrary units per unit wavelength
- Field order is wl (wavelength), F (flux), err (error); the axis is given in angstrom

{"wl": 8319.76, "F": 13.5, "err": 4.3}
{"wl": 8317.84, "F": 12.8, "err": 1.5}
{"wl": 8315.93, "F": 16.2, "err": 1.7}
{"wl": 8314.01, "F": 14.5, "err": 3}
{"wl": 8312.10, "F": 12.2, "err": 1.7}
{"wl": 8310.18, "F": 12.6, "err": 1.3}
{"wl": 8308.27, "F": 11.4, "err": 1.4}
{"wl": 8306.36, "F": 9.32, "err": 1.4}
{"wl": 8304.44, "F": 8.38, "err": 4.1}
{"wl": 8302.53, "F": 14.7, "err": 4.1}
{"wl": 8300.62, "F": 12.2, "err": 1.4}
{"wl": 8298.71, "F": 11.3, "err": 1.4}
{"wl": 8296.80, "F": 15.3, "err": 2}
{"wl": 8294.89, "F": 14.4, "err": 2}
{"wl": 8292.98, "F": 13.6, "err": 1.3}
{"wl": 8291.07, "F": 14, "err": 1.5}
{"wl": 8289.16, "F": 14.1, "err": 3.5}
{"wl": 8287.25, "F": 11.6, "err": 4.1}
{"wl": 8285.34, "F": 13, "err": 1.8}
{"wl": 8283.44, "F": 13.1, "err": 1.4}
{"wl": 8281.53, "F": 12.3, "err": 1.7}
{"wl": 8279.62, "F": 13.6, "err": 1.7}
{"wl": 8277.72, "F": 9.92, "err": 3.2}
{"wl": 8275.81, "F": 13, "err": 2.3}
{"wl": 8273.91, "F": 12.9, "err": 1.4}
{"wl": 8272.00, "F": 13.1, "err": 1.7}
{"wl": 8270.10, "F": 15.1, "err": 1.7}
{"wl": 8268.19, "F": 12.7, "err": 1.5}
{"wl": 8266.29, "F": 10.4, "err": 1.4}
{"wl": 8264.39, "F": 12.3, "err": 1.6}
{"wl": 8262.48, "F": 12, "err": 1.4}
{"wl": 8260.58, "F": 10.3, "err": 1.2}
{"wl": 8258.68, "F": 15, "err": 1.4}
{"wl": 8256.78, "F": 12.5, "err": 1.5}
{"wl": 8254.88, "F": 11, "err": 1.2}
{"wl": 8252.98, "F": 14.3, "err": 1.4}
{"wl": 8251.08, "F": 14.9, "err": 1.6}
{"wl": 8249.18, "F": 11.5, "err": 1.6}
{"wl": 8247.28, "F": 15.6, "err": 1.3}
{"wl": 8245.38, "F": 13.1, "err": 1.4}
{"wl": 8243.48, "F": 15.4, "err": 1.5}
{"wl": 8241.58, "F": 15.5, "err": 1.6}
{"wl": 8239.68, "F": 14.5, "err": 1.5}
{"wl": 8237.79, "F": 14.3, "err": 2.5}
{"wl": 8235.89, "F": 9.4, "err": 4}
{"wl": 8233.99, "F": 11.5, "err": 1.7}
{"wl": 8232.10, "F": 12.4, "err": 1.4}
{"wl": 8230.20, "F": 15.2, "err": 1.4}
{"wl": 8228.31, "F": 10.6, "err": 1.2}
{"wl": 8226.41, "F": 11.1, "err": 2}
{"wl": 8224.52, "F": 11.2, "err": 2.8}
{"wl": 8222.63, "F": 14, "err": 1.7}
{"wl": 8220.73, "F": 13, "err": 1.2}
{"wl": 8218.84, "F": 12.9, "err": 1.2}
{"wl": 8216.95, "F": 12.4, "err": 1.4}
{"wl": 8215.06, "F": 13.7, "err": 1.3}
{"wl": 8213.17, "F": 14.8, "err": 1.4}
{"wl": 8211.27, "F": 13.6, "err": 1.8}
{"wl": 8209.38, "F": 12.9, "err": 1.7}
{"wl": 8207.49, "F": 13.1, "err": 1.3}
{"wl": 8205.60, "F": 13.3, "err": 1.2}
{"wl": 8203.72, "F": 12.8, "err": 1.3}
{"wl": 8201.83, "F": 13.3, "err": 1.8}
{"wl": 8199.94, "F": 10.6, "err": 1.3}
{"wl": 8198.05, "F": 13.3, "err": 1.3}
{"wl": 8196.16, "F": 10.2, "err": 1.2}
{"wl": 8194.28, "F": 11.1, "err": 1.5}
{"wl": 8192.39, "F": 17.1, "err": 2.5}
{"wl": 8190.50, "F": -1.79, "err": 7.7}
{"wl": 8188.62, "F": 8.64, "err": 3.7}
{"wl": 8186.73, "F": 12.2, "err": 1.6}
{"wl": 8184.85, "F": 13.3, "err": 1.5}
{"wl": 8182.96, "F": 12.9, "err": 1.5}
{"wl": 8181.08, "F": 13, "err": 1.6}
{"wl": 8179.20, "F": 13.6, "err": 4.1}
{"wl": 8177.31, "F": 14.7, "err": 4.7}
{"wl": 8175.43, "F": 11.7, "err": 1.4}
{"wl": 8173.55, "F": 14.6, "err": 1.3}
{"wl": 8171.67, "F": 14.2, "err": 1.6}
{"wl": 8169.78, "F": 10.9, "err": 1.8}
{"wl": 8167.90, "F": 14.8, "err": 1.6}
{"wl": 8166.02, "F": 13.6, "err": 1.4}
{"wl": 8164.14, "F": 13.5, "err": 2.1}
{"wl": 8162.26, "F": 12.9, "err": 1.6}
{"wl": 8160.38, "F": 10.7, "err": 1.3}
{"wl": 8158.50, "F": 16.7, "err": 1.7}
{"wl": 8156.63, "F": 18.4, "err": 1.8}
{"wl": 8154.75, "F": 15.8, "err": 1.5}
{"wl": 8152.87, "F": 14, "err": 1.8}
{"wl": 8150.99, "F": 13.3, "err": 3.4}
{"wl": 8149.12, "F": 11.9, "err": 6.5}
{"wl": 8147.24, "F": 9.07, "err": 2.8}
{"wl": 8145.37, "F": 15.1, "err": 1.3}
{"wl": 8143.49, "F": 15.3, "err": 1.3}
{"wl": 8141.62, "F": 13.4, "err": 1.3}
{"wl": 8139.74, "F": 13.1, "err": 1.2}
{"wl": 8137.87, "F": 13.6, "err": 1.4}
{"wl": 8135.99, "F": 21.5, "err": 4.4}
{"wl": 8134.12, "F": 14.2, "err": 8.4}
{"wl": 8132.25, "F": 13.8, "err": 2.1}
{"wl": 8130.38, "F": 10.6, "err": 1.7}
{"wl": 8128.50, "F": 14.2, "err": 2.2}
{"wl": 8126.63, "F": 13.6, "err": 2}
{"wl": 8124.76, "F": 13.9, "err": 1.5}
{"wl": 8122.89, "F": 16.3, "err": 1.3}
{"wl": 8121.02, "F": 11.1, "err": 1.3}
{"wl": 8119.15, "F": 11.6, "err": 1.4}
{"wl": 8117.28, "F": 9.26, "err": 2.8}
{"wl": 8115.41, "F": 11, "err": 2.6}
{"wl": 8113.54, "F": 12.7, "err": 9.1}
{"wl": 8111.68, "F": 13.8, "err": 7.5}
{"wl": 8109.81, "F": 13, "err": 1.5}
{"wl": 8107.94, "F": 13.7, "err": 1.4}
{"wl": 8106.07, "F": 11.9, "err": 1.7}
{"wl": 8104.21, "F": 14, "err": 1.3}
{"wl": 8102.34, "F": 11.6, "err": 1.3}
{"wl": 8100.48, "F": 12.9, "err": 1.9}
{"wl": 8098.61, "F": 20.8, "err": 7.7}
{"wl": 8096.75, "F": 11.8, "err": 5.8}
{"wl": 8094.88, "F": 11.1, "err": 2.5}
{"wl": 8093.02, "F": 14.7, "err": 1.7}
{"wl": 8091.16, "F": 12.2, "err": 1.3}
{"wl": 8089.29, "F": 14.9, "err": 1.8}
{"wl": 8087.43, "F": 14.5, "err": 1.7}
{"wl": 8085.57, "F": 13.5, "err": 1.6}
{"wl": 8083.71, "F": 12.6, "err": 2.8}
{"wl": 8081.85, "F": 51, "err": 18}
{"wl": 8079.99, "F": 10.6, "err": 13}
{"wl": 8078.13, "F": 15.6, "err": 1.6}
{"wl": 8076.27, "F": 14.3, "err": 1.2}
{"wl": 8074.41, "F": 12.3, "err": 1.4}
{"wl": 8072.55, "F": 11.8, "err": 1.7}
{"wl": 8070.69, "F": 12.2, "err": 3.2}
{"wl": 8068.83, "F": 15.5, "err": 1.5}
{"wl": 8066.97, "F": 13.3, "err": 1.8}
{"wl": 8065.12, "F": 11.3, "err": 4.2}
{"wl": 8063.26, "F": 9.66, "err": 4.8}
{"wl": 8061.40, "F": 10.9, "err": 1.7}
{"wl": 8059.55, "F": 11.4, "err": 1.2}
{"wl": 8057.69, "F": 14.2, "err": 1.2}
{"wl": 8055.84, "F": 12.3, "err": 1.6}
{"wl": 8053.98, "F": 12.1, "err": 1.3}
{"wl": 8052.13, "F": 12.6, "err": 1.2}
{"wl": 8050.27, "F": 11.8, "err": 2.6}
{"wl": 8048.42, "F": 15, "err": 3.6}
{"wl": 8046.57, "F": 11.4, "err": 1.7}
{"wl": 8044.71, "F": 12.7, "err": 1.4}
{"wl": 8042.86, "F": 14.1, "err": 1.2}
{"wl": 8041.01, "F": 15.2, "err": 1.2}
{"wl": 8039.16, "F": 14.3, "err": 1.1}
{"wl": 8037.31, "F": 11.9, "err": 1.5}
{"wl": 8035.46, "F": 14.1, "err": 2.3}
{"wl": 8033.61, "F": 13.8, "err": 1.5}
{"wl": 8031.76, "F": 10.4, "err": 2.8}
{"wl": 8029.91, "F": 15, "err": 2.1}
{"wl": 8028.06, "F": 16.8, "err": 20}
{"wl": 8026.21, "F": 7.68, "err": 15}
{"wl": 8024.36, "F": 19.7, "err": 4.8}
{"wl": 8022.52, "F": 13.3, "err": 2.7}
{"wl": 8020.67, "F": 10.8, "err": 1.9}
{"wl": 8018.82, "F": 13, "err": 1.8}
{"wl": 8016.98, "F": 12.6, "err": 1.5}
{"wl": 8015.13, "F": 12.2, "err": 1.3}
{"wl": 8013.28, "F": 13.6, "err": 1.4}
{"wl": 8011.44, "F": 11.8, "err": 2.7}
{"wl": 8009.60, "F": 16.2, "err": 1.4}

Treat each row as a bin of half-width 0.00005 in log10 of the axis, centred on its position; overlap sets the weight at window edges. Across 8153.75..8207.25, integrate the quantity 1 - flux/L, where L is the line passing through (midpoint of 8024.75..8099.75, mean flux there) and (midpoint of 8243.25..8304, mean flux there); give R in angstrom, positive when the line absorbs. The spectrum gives 3.0 angstrom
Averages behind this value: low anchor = 14.1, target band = 12.7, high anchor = 13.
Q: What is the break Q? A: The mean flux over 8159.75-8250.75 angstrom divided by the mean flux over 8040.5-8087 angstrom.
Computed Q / 0.89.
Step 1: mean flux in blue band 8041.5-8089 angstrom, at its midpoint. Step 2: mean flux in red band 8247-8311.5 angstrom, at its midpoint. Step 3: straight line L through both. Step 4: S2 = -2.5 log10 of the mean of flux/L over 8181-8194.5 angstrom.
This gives 0.25 mag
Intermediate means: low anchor 14.3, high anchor 12.7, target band 10.6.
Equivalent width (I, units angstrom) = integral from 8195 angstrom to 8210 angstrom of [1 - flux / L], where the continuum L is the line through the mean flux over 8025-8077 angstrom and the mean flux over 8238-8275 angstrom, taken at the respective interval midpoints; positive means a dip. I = 0.9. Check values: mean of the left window 12.8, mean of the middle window 12.4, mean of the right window 13.3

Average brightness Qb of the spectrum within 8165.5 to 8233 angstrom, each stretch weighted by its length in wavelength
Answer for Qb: 12.5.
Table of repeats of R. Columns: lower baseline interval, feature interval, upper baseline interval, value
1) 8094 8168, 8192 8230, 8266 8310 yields 1.03 angstrom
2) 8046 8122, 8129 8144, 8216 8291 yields -1.07 angstrom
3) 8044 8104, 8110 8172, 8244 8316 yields 0.66 angstrom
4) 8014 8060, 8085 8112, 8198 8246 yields -1.08 angstrom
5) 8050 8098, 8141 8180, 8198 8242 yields -0.90 angstrom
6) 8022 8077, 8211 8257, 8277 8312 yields -1.86 angstrom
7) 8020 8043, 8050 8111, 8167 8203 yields -4.83 angstrom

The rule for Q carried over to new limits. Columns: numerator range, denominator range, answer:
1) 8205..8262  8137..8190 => 0.99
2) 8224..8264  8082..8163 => 0.93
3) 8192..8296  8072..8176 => 0.91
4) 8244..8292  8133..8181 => 0.92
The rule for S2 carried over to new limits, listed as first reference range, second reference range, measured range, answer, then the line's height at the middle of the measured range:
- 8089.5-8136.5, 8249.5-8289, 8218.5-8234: 0.033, 12.9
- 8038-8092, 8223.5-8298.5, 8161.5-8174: 0.009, 13.6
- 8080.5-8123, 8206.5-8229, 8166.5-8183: 0.008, 13.5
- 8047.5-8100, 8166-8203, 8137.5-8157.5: -0.086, 12.8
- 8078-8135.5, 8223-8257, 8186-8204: 0.257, 13.5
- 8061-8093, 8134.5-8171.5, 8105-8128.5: 0.147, 14.6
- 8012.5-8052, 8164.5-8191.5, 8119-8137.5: -0.146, 12.4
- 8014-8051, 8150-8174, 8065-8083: -0.245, 13.6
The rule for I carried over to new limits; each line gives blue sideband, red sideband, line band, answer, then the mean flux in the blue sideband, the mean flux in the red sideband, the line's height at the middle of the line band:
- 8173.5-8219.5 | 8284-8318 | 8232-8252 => -1.6 angstrom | 12.3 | 12.9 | 12.5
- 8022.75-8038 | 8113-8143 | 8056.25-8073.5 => 1.7 angstrom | 13.7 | 13.4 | 13.6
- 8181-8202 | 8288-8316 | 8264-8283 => -0.3 angstrom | 11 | 12.8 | 12.4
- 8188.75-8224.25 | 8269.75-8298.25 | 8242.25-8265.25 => -0.7 angstrom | 12.1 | 13.2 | 12.8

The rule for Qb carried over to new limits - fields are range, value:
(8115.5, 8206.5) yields 13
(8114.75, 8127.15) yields 12.4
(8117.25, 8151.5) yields 13.5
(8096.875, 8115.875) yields 13.5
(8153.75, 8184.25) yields 13.9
